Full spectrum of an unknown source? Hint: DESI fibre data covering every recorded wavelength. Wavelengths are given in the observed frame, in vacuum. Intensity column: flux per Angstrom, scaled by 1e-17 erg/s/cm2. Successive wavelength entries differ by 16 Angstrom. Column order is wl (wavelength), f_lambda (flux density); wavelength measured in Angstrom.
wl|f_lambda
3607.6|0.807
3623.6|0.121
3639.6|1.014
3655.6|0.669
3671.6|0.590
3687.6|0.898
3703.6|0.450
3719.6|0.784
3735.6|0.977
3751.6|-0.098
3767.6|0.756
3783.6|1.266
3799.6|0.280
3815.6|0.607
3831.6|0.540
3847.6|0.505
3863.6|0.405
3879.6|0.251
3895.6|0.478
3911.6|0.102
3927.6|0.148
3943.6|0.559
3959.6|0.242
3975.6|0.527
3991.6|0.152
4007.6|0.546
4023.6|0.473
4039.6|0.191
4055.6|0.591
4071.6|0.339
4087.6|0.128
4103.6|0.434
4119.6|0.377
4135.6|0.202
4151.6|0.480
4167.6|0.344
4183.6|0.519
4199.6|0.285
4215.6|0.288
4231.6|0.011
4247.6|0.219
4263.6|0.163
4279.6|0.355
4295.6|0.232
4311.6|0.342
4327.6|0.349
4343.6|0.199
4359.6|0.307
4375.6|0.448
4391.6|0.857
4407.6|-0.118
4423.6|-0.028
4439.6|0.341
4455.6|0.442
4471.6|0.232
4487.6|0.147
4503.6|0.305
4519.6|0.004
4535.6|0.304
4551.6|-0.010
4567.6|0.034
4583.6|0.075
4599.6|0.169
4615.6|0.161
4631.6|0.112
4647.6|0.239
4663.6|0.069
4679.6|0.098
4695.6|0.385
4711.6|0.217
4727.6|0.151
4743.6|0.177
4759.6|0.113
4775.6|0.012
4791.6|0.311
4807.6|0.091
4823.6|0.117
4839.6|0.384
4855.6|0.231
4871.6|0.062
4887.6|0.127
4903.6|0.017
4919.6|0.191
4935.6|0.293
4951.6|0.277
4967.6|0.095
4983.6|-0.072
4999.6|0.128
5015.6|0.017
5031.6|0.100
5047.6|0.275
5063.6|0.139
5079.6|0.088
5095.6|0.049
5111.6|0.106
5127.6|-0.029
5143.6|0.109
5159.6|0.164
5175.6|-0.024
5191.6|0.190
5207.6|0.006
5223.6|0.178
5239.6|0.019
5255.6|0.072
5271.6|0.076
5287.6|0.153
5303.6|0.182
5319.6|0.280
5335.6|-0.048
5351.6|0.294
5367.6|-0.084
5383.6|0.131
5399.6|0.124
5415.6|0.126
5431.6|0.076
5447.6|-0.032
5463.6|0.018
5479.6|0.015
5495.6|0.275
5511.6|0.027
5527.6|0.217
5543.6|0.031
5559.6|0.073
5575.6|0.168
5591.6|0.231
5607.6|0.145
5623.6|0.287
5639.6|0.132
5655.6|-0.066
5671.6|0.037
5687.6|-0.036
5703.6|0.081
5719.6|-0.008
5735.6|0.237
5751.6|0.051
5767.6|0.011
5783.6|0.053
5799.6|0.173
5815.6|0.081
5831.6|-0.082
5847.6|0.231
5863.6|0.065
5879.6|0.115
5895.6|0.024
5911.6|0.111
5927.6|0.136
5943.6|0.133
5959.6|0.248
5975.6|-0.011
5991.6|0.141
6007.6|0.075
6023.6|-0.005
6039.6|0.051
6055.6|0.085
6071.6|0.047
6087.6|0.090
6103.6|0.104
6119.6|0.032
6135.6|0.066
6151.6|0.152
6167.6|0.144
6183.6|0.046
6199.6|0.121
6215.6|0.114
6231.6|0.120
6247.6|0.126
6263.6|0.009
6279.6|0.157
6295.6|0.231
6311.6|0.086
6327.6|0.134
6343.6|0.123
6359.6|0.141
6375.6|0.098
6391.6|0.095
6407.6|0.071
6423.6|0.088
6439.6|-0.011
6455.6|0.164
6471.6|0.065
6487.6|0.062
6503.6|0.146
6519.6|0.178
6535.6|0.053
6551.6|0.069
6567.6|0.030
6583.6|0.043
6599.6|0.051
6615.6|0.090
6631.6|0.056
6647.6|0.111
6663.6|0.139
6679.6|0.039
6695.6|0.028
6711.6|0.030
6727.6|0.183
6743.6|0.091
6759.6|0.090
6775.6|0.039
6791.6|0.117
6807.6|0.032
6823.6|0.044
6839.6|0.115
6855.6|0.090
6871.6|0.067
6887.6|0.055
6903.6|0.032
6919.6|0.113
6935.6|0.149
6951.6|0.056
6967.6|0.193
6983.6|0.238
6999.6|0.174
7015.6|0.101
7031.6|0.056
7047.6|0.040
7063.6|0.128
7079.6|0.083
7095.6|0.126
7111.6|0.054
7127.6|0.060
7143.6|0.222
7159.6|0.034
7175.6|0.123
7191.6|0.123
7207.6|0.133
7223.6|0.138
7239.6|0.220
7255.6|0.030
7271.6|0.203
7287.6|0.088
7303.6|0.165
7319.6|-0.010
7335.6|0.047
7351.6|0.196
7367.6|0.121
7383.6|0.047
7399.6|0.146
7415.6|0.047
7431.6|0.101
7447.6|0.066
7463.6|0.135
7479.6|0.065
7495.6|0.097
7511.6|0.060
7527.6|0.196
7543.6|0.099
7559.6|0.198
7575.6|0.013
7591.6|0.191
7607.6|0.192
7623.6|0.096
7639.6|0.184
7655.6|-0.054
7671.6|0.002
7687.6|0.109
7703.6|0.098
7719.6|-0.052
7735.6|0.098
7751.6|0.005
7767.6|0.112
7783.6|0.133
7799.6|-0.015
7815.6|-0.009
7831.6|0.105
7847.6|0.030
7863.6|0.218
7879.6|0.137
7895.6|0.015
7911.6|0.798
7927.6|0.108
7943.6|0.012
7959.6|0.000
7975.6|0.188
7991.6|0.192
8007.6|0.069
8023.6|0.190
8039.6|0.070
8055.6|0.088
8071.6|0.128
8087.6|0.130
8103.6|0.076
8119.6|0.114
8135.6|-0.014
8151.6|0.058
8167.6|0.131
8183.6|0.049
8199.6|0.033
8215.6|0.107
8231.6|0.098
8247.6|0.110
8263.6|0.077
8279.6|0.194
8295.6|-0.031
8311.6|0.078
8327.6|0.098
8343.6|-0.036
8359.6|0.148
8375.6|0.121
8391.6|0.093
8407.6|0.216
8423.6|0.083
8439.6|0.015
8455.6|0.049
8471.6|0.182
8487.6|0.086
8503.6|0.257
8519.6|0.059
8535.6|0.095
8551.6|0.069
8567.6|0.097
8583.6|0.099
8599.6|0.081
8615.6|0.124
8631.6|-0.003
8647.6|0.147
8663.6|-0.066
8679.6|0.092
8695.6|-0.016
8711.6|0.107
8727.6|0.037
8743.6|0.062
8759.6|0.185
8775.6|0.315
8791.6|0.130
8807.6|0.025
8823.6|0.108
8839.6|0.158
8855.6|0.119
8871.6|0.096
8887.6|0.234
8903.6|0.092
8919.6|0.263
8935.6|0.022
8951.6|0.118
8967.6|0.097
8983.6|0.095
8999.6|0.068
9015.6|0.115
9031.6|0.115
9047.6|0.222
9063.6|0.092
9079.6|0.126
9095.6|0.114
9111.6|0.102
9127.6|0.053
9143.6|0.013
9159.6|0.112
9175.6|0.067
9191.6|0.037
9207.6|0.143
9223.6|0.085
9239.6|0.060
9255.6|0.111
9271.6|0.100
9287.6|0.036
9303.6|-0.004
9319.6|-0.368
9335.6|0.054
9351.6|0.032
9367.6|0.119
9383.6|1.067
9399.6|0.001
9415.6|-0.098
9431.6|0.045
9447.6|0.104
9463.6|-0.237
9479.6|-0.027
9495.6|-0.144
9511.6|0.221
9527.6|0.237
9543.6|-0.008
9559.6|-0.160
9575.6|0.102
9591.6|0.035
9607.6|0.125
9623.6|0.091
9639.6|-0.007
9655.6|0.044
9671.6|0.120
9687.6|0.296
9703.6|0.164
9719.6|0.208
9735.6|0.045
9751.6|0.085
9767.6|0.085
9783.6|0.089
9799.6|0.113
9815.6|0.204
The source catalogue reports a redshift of 1.12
